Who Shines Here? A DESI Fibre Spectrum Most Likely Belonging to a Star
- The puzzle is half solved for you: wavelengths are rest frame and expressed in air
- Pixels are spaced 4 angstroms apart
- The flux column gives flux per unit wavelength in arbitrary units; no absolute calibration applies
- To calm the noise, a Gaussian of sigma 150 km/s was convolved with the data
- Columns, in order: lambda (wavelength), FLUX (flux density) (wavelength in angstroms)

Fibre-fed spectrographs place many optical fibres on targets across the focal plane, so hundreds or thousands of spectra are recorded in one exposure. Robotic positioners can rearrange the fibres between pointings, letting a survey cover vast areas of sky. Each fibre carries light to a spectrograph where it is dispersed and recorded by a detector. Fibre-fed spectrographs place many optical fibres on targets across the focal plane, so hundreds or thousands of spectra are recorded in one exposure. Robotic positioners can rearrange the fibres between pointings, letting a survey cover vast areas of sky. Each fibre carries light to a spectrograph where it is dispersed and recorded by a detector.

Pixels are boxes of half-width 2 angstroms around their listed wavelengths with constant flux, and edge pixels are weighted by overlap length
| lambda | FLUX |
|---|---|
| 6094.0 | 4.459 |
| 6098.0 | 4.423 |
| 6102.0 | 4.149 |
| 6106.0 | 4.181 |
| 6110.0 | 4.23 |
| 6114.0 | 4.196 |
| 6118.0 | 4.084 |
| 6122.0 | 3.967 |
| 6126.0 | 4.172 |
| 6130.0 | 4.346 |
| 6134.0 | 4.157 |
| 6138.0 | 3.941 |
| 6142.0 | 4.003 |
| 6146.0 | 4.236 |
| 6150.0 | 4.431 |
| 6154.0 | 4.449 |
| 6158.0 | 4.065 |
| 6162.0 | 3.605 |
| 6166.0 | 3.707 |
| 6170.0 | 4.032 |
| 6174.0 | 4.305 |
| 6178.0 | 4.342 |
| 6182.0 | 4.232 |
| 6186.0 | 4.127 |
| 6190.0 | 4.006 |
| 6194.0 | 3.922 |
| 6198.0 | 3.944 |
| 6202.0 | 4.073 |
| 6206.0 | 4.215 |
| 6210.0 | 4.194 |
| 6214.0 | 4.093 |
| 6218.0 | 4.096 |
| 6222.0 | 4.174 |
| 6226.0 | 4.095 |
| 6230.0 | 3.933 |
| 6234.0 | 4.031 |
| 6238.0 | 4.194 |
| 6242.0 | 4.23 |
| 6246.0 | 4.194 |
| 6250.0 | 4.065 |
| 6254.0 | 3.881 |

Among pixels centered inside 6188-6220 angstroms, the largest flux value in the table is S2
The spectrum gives 4.215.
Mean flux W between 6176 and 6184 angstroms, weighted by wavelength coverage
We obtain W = 4.29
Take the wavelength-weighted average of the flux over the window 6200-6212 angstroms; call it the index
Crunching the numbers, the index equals 4.16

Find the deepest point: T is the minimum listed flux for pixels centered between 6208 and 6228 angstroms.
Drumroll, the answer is 4.093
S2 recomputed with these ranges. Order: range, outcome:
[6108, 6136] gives 4.346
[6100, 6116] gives 4.23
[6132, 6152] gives 4.431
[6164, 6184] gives 4.342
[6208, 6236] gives 4.194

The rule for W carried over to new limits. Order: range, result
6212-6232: 4.08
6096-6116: 4.24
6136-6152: 4.15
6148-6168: 4.05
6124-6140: 4.15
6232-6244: 4.15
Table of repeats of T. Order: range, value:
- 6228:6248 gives 3.933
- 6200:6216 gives 4.073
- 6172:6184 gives 4.232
